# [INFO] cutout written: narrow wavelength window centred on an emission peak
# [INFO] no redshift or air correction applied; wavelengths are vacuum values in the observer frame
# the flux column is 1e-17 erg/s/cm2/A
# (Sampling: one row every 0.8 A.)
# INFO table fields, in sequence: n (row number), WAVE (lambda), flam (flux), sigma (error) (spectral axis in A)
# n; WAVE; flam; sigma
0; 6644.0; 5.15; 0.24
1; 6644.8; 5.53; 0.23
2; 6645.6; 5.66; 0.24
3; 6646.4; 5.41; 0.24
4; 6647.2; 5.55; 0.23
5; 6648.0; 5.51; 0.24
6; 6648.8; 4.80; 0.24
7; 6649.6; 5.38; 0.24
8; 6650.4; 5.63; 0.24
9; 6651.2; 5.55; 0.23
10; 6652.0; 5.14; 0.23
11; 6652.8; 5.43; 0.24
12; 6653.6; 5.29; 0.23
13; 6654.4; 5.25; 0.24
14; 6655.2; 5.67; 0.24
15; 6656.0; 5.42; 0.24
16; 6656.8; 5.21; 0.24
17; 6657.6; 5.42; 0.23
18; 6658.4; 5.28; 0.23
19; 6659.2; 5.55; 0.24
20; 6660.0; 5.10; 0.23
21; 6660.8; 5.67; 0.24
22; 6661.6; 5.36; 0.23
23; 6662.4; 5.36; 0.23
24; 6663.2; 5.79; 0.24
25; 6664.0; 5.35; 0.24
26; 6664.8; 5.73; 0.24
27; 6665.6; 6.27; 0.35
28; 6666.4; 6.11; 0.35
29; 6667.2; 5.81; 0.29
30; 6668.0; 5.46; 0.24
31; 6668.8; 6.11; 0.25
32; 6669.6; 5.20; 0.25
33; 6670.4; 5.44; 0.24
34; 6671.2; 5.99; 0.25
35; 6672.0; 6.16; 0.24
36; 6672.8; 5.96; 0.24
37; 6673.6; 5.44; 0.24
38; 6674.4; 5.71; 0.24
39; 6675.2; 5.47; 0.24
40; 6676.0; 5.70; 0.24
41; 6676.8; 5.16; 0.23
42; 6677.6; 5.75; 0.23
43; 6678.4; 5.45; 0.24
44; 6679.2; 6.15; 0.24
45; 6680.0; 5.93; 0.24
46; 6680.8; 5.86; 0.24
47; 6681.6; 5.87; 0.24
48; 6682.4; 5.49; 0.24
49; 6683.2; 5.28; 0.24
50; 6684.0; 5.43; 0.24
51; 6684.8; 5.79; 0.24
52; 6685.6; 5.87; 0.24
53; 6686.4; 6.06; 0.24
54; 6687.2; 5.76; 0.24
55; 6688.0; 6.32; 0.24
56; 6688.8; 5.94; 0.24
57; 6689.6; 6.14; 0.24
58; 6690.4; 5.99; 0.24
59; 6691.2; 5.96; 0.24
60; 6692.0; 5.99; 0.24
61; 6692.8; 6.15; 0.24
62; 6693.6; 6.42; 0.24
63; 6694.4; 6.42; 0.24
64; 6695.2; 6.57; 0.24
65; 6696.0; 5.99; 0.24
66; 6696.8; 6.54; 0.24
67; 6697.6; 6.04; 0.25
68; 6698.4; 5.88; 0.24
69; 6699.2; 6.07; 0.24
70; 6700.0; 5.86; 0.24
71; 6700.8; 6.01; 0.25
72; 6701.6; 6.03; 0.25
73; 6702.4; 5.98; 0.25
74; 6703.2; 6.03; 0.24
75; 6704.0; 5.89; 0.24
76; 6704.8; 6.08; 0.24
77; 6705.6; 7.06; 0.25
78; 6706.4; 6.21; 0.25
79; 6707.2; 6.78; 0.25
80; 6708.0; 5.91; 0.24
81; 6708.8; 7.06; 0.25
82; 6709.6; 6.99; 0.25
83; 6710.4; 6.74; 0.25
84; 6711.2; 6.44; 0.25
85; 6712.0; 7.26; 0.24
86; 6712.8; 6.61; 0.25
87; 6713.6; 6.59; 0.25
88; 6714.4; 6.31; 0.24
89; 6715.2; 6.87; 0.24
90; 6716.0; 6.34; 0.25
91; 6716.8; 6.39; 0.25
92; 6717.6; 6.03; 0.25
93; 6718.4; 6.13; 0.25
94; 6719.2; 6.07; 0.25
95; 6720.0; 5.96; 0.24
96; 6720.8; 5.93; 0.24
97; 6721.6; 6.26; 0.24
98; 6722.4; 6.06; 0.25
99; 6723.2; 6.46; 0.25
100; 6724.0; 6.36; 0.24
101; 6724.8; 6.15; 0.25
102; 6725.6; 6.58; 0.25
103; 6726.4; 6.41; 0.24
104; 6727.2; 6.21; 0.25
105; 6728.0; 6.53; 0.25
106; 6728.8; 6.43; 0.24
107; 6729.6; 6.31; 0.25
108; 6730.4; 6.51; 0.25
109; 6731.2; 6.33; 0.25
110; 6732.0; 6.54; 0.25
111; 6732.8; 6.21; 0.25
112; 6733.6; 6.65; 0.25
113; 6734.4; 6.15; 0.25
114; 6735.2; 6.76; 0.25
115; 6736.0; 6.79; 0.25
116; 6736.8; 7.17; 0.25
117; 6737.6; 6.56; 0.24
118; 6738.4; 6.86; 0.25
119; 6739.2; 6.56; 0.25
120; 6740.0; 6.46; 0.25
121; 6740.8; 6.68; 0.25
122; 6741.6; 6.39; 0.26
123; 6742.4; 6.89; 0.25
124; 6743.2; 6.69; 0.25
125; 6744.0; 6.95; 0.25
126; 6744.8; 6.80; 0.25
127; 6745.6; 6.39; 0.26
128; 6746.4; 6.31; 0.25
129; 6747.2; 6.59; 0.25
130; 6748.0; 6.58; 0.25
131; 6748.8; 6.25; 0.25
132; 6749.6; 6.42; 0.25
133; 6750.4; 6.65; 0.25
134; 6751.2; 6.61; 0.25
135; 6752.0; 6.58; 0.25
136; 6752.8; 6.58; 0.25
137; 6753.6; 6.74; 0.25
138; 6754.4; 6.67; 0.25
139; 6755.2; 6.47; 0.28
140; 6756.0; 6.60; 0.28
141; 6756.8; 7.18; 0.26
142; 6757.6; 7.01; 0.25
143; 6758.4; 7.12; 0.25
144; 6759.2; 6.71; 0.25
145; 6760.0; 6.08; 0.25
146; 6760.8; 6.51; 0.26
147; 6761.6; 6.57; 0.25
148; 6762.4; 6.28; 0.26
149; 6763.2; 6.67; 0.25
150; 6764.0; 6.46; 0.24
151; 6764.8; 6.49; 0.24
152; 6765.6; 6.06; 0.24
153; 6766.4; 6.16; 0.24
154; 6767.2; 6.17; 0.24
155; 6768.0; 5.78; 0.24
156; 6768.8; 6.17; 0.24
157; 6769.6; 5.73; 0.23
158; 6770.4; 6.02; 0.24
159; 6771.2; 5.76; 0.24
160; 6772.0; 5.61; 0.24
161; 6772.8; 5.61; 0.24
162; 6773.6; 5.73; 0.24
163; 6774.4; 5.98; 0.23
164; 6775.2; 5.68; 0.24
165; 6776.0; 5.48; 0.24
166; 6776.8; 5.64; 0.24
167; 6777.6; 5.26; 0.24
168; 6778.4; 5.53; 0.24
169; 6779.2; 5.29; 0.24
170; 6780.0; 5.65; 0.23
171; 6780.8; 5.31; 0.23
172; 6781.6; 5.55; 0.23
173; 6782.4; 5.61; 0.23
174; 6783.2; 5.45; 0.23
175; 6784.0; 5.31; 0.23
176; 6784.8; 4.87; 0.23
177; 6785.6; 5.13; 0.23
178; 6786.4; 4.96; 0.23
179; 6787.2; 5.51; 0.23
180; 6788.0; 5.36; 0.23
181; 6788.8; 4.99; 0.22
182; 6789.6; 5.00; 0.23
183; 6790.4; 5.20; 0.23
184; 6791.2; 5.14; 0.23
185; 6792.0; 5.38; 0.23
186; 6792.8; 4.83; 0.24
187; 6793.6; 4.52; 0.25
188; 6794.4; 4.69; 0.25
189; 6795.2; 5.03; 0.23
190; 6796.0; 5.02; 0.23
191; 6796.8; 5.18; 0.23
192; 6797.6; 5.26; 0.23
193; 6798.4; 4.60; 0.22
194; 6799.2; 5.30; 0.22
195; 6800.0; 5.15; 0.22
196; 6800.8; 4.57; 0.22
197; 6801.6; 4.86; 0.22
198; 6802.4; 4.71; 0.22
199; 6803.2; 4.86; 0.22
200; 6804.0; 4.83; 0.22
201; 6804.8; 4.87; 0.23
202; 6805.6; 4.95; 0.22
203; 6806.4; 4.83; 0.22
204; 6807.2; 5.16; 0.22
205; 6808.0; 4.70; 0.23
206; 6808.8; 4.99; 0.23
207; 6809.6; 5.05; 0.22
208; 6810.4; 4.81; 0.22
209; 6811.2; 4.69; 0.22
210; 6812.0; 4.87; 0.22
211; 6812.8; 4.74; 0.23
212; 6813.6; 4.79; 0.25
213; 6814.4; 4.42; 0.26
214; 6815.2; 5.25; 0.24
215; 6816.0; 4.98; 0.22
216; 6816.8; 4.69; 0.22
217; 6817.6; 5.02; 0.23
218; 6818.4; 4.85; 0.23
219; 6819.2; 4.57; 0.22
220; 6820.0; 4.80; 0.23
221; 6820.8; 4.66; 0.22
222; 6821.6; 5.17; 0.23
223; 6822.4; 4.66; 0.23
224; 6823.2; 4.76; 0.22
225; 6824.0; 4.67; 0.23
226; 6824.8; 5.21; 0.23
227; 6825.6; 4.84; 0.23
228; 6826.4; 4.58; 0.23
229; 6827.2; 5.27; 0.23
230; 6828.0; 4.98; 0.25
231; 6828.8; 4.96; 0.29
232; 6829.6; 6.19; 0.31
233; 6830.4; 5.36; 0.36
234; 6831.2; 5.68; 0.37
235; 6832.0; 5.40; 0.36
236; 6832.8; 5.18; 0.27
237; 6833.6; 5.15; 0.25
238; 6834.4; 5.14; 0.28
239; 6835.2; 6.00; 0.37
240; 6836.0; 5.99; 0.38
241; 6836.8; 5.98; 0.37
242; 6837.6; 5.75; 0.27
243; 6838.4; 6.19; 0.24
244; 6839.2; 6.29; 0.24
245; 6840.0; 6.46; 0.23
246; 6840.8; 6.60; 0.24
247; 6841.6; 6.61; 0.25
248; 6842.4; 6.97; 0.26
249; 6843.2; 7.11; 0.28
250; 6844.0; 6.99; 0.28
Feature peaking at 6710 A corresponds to H-beta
